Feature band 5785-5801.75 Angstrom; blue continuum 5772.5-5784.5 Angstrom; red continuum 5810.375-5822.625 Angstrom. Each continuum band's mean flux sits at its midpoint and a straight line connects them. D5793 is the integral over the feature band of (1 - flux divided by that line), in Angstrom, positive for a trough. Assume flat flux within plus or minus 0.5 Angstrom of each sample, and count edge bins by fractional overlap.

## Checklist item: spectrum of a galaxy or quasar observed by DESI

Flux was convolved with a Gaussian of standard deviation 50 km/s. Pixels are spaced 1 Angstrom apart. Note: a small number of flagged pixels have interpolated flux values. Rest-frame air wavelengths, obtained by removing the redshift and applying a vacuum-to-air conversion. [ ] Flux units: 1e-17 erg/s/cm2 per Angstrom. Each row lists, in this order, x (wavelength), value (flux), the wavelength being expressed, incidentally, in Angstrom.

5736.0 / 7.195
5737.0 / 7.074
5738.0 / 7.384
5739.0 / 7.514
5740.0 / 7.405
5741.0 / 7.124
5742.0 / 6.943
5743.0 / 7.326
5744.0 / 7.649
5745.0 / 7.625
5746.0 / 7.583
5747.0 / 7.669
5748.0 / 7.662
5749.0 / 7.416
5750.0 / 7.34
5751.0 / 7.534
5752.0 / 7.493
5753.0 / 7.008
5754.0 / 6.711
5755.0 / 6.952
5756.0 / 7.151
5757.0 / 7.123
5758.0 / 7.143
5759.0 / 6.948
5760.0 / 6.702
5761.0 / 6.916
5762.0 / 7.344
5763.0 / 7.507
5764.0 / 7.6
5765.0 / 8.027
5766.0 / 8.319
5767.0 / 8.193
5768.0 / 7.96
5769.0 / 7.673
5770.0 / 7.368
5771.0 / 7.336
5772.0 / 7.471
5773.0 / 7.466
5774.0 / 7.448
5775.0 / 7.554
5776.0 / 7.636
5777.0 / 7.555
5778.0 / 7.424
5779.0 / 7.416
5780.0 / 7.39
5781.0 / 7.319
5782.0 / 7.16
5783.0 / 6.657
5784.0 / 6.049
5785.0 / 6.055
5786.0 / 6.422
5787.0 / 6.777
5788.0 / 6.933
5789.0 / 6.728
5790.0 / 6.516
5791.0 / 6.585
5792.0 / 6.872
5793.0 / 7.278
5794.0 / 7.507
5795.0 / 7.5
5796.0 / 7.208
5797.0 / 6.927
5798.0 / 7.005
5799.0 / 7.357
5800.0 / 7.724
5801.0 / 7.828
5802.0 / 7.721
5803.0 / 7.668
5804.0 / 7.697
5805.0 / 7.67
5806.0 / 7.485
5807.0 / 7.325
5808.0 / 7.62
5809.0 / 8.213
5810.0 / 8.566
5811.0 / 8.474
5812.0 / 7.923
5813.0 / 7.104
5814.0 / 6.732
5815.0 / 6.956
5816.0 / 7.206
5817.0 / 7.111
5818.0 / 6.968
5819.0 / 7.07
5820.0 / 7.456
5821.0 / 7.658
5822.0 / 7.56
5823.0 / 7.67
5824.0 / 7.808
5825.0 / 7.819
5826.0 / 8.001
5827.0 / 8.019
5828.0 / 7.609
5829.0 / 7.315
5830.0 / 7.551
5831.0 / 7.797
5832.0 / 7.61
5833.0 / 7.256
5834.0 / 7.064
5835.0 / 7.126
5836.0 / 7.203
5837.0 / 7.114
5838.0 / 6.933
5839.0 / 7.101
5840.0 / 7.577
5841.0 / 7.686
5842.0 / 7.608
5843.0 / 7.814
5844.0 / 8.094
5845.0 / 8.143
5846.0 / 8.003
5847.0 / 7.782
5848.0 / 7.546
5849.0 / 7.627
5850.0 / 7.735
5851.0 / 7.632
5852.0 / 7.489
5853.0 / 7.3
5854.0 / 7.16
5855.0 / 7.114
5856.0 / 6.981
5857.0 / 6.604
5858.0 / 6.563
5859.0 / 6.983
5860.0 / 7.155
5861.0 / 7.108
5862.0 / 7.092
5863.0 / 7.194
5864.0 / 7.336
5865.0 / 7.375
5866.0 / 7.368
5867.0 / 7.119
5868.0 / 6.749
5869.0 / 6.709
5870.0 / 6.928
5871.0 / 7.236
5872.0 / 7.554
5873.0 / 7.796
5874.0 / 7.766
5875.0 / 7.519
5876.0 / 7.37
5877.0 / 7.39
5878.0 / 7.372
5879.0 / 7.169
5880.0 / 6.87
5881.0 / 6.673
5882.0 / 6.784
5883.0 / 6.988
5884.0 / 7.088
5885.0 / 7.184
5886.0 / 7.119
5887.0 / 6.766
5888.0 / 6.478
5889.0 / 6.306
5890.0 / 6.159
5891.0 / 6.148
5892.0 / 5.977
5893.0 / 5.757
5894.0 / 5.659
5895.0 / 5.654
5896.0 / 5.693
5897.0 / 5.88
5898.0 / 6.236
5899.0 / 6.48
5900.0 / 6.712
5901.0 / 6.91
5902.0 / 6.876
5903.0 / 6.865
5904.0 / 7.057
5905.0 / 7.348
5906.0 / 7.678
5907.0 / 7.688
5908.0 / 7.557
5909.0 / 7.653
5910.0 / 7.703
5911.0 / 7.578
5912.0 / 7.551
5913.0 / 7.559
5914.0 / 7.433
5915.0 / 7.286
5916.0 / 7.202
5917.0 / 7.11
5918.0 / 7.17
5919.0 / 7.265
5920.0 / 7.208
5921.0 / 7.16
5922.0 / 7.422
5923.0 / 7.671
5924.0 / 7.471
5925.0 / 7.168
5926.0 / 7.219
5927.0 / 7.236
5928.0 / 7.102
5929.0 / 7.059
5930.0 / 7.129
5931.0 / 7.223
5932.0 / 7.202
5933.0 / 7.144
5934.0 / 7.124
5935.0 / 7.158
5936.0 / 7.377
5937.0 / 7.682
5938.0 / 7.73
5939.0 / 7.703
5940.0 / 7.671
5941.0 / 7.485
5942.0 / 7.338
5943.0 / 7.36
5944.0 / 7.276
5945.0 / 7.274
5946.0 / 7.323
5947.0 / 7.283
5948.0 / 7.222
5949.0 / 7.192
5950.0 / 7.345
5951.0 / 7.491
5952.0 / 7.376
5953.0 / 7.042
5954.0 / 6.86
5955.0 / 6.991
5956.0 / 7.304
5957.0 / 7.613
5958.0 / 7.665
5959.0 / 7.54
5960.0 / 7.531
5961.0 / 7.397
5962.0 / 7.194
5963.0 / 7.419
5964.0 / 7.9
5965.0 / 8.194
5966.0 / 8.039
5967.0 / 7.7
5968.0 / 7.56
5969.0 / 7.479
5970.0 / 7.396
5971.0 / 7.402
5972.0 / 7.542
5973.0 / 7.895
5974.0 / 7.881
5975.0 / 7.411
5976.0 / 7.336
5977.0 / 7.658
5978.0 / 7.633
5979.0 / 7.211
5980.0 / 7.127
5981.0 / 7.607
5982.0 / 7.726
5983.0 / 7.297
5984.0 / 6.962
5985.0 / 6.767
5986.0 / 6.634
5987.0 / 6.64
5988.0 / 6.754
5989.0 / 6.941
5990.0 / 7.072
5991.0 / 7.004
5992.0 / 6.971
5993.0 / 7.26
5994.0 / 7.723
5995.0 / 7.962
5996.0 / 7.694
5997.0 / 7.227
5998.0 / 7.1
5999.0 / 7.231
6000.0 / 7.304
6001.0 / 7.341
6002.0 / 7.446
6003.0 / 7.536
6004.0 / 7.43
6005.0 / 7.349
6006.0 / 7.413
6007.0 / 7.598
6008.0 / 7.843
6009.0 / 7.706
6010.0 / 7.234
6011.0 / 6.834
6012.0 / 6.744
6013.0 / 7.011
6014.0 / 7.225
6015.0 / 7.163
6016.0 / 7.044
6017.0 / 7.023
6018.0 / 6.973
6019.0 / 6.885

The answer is 0.6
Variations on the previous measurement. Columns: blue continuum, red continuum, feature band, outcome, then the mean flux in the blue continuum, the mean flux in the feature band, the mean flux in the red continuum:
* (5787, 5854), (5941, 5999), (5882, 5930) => 3.0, 7.46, 6.95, 7.36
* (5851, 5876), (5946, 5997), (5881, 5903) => 2.4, 7.19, 6.44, 7.37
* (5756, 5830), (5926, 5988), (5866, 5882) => 0.4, 7.37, 7.21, 7.37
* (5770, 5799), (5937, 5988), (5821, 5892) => -0.6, 7.09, 7.28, 7.41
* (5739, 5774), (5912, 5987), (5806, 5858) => -0.7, 7.4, 7.5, 7.37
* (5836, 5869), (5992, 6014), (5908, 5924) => -0.1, 7.33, 7.41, 7.37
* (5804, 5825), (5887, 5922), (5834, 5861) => -0.3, 7.54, 7.38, 6.86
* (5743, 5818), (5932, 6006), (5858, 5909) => 3.2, 7.34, 6.9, 7.38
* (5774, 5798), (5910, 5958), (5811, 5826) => -0.7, 7.03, 7.42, 7.32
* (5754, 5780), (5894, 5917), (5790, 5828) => -0.9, 7.43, 7.48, 7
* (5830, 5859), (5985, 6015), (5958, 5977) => -0.9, 7.41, 7.6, 7.24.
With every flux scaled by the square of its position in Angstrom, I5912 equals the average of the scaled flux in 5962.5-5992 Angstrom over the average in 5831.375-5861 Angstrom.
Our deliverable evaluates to 1.05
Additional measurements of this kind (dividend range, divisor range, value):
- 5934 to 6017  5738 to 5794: 1.09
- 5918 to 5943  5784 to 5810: 1.06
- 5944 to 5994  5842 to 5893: 1.06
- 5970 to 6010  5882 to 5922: 1.10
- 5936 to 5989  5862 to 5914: 1.09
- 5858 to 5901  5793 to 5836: 0.93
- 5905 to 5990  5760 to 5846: 1.04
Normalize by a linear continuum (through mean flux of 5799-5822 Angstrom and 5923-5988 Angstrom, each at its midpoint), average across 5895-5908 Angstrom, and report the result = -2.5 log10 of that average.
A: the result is 0.10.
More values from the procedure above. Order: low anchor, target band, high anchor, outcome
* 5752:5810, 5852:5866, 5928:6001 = 0.034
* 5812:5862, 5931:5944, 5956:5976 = 0.023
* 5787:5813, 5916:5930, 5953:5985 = 0.033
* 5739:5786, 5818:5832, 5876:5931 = -0.066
